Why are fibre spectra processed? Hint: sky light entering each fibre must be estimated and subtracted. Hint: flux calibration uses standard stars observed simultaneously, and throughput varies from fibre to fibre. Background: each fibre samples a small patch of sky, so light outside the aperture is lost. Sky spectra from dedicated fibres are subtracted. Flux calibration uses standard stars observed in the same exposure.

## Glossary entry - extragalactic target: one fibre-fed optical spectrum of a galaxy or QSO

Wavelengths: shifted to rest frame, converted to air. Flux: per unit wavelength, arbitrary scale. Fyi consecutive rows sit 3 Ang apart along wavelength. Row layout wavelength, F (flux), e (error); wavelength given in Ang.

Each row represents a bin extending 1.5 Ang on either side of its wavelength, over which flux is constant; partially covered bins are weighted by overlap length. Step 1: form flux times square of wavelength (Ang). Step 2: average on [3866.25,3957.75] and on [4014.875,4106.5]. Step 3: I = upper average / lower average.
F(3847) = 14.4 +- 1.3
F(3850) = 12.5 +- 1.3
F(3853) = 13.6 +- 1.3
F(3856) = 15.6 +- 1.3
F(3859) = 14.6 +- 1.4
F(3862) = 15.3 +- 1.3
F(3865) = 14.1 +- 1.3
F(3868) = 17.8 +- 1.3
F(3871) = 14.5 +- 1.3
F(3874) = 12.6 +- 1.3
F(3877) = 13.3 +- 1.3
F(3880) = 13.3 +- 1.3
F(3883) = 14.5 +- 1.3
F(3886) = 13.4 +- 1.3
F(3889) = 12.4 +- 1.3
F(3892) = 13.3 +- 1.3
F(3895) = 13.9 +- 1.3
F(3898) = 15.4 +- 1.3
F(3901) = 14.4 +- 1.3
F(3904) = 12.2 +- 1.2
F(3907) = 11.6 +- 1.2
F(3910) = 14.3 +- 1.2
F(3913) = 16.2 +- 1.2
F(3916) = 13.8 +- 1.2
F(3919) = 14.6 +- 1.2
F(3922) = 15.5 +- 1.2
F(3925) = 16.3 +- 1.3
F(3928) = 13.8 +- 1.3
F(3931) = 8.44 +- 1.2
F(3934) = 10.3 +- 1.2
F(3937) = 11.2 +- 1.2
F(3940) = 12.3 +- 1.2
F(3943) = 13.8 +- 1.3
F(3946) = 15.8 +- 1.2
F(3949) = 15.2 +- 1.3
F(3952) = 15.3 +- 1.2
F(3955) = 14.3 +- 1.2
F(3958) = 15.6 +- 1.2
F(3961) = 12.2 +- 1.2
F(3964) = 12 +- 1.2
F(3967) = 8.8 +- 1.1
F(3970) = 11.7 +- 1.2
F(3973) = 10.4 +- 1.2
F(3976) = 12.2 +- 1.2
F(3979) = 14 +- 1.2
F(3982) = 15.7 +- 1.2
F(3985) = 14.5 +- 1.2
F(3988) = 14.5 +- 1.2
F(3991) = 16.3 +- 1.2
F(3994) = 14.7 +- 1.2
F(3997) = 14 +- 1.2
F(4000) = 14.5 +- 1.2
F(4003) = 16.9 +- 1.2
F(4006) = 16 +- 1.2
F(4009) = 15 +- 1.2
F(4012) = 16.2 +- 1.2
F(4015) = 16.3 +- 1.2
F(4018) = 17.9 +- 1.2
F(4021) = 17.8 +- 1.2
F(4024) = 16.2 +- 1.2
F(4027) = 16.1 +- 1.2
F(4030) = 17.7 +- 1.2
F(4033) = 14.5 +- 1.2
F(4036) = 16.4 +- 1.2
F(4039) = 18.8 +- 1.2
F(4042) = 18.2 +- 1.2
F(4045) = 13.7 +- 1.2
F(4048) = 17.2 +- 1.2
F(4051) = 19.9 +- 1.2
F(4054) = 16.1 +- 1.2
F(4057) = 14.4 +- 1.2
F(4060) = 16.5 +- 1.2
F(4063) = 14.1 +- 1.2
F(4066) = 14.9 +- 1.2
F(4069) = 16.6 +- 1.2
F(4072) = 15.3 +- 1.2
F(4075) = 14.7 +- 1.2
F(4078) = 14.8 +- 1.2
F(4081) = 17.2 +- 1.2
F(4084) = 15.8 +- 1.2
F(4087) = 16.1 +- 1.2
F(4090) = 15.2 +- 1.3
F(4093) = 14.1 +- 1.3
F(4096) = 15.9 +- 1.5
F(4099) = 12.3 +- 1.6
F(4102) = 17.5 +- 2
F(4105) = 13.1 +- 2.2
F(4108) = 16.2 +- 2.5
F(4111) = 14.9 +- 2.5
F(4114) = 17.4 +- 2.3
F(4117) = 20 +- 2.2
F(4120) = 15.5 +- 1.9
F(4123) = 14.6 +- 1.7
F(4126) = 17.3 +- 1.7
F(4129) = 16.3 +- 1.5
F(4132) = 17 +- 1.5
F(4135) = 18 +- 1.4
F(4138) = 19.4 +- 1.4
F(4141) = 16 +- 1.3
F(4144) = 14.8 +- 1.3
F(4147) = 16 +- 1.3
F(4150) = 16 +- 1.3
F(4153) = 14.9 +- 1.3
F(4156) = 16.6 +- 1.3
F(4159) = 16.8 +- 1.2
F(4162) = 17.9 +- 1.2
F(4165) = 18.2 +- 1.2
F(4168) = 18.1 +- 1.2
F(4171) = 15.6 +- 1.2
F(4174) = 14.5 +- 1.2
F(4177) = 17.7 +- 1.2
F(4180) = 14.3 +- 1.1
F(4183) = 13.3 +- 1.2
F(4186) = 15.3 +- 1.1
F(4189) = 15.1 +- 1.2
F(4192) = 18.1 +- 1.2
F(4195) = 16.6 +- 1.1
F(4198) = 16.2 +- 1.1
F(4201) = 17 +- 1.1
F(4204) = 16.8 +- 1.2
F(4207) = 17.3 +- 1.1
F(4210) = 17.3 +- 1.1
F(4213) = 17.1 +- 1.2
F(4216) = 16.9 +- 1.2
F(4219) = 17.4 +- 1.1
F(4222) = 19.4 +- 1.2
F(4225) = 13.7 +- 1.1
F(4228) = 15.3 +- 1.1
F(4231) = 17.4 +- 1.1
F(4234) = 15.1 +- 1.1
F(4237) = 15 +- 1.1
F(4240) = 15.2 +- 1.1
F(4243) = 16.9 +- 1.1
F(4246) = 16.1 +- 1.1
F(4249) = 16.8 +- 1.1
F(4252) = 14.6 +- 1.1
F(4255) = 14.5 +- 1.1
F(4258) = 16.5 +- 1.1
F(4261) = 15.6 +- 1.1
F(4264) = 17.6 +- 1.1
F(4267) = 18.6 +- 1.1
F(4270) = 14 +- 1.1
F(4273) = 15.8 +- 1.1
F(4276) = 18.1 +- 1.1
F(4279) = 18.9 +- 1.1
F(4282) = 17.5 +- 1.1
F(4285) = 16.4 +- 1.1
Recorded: 1.2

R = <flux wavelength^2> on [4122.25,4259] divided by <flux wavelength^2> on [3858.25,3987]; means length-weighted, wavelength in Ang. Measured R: 1.37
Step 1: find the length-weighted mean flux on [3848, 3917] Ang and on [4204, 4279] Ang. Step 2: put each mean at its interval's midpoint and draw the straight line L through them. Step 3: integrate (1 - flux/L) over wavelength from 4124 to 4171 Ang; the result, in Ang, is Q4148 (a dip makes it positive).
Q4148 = -3.1 Ang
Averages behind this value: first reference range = 14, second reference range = 16.4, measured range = 16.8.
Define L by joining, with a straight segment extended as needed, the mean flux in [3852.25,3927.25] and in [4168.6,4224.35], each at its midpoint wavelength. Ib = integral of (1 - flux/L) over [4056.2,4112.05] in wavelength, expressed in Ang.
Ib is 1.3 Ang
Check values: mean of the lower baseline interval 14.3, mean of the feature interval 15.3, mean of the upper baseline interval 16.4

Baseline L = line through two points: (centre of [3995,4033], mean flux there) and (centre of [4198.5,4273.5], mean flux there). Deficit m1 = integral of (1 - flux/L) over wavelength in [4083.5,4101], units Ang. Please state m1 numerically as 1.4 Ang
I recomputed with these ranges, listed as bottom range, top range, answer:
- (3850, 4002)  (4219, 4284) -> 1.39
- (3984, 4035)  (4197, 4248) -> 1.15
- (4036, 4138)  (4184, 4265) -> 1.08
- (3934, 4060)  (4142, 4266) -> 1.20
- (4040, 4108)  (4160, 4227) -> 1.12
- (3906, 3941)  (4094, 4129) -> 1.32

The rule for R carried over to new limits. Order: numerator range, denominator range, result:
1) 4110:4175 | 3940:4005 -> 1.30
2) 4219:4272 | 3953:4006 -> 1.33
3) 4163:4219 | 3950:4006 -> 1.32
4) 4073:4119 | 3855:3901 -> 1.23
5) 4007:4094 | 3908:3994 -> 1.25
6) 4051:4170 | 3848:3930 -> 1.27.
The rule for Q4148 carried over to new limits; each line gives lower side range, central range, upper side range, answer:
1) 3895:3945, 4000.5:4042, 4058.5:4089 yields -4.9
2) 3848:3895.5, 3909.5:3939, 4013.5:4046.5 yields 3.0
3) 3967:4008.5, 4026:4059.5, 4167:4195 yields -4.8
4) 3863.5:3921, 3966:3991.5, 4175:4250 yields 2.7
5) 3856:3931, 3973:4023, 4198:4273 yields -1.6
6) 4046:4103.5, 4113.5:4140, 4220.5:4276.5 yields -2.4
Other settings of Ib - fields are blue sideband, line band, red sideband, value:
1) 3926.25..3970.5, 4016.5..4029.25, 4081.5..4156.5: -2.6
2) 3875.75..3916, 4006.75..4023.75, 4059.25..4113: -2.2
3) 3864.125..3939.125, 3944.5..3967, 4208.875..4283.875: 0.1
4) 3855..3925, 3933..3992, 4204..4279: 5.5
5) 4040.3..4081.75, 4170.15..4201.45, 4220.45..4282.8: 0.8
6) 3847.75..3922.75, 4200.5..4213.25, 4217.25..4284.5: -0.8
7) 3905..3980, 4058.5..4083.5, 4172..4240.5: -1.5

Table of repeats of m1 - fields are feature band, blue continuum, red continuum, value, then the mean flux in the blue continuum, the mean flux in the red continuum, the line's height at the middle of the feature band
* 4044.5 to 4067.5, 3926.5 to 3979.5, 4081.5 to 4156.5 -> -1.89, 12.6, 16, 14.7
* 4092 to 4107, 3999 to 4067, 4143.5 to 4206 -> 1.50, 16.3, 16.2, 16.3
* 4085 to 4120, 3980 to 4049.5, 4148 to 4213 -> 1.13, 16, 16.4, 16.2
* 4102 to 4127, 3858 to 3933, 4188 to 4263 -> -1.05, 14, 16.3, 15.5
